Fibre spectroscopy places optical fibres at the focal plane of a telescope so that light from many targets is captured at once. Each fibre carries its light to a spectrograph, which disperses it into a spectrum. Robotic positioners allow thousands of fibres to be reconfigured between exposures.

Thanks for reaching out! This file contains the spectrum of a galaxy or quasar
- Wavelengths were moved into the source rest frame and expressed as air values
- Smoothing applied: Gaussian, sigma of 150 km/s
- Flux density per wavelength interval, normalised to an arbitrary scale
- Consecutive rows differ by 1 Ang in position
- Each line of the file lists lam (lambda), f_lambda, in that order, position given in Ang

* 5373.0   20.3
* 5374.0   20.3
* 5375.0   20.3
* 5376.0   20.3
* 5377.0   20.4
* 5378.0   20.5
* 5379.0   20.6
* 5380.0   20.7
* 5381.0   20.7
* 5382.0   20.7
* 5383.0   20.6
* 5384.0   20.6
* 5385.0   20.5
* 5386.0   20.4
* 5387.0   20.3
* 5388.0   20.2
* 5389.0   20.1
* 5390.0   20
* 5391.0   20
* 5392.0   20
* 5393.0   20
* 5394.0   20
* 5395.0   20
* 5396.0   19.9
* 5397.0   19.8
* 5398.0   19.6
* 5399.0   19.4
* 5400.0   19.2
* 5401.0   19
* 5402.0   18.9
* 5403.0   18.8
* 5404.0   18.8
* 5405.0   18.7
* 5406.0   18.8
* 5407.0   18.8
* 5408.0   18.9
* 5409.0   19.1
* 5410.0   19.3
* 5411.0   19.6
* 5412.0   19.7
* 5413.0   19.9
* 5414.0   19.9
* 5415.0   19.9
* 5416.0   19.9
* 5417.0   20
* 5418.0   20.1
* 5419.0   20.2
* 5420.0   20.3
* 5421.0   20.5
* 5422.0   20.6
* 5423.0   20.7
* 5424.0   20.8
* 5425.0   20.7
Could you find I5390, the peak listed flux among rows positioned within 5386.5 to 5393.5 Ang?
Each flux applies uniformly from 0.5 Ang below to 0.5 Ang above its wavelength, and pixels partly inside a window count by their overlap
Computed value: 20.3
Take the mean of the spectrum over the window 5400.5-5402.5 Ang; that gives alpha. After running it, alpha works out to 18.9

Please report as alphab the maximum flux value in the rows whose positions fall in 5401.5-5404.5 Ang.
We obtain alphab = 18.9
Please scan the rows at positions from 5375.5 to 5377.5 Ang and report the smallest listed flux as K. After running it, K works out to 20.3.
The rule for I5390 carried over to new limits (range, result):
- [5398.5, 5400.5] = 19.4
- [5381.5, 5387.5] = 20.7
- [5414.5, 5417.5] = 20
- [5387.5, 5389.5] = 20.2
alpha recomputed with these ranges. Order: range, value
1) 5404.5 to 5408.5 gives 18.8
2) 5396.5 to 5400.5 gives 19.5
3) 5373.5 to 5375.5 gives 20.3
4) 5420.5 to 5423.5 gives 20.6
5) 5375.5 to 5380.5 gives 20.5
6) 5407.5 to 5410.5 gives 19.1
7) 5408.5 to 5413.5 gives 19.5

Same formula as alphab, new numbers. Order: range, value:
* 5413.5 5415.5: 19.9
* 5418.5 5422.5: 20.6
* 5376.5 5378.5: 20.5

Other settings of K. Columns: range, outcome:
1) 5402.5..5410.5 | 18.7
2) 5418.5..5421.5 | 20.2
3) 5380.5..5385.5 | 20.5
